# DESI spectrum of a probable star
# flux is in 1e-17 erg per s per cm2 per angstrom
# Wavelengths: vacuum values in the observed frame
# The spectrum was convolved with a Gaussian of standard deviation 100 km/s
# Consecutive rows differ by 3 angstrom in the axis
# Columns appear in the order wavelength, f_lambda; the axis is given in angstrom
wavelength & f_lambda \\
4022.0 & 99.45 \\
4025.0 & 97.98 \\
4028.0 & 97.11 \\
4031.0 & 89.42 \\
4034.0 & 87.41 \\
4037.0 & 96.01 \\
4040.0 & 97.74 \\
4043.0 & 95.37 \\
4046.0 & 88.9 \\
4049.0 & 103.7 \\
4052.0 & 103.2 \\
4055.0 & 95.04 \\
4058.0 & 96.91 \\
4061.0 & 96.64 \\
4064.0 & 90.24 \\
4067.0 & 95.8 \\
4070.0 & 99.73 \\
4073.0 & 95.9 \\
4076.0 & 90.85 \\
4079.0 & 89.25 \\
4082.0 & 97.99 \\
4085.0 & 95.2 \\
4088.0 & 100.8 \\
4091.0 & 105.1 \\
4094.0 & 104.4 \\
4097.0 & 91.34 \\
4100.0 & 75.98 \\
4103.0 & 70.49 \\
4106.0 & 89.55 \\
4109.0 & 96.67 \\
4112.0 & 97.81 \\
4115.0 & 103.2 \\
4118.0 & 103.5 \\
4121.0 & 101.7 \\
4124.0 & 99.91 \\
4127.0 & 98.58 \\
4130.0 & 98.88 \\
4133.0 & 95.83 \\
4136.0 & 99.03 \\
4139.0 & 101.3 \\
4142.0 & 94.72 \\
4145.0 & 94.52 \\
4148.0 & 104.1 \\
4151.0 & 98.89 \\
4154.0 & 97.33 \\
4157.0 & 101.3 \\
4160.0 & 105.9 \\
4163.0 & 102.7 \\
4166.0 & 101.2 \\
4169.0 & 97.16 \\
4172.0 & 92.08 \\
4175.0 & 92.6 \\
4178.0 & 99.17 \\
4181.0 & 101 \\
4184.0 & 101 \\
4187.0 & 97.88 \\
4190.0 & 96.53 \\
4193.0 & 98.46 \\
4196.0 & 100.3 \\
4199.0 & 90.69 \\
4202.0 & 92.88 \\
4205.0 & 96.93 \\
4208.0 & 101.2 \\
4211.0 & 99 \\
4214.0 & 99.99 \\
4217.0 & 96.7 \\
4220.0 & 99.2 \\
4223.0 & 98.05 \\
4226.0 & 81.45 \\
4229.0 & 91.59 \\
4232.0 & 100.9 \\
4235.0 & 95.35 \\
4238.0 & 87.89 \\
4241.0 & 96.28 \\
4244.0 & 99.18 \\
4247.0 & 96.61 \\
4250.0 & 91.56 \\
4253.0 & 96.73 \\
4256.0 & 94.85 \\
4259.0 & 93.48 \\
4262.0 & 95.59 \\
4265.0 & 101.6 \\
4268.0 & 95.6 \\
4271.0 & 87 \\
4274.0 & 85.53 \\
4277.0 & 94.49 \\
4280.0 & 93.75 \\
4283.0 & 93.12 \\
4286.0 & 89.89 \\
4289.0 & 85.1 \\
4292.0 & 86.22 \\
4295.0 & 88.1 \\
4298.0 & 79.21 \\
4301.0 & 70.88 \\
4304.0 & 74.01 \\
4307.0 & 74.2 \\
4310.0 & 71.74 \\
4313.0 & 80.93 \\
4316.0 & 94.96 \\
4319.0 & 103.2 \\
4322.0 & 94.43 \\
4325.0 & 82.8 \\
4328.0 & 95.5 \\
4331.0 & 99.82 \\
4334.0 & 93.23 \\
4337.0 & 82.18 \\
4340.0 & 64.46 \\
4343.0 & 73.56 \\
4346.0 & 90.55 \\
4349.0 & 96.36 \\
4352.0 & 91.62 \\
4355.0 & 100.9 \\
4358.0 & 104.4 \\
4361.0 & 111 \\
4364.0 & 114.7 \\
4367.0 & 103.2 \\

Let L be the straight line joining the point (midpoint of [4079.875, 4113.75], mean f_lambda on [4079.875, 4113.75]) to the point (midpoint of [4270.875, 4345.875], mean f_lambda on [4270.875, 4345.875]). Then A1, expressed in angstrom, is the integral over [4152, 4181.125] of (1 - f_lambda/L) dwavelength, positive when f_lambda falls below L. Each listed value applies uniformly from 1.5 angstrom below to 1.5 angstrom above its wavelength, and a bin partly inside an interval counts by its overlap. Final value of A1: -2.6 angstrom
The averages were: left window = 93.2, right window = 85.6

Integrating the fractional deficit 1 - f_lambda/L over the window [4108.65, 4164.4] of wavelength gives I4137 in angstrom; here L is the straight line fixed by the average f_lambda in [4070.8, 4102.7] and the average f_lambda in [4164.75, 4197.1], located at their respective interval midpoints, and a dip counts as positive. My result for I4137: -2.23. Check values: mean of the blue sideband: 93.9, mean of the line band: 99.8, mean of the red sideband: 97.9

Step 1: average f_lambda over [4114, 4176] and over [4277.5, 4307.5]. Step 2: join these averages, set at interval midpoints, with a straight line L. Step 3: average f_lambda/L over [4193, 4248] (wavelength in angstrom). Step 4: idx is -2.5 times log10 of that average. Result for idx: -0.05 mag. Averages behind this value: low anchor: 99.3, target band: 95.9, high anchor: 84.1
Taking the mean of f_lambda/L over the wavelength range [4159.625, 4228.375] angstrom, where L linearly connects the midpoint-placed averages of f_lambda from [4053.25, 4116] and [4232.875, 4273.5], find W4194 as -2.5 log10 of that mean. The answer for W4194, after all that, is -0.03 mag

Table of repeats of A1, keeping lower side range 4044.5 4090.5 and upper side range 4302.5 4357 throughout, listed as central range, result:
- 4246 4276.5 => -1.5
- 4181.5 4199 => -1.2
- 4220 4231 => -0.2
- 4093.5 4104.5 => 1.3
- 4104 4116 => -0.1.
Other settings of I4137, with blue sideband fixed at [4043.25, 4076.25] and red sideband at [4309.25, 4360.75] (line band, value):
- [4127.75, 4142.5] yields -0.6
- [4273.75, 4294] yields 0.3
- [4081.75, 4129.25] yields -0.3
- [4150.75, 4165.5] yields -1.1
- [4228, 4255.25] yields -0.9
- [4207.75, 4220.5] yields -0.8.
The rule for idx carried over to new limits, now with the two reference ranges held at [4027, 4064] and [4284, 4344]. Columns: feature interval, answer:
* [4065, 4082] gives 0.00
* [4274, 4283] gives -0.08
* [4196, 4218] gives -0.10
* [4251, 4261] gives -0.10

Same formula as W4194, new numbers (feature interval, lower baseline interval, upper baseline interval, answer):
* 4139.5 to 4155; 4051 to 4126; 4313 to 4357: -0.04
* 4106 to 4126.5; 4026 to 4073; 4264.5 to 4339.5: -0.07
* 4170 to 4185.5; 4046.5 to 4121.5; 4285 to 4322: -0.08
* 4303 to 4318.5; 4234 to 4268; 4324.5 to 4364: 0.16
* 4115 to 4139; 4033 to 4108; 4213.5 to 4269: -0.06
